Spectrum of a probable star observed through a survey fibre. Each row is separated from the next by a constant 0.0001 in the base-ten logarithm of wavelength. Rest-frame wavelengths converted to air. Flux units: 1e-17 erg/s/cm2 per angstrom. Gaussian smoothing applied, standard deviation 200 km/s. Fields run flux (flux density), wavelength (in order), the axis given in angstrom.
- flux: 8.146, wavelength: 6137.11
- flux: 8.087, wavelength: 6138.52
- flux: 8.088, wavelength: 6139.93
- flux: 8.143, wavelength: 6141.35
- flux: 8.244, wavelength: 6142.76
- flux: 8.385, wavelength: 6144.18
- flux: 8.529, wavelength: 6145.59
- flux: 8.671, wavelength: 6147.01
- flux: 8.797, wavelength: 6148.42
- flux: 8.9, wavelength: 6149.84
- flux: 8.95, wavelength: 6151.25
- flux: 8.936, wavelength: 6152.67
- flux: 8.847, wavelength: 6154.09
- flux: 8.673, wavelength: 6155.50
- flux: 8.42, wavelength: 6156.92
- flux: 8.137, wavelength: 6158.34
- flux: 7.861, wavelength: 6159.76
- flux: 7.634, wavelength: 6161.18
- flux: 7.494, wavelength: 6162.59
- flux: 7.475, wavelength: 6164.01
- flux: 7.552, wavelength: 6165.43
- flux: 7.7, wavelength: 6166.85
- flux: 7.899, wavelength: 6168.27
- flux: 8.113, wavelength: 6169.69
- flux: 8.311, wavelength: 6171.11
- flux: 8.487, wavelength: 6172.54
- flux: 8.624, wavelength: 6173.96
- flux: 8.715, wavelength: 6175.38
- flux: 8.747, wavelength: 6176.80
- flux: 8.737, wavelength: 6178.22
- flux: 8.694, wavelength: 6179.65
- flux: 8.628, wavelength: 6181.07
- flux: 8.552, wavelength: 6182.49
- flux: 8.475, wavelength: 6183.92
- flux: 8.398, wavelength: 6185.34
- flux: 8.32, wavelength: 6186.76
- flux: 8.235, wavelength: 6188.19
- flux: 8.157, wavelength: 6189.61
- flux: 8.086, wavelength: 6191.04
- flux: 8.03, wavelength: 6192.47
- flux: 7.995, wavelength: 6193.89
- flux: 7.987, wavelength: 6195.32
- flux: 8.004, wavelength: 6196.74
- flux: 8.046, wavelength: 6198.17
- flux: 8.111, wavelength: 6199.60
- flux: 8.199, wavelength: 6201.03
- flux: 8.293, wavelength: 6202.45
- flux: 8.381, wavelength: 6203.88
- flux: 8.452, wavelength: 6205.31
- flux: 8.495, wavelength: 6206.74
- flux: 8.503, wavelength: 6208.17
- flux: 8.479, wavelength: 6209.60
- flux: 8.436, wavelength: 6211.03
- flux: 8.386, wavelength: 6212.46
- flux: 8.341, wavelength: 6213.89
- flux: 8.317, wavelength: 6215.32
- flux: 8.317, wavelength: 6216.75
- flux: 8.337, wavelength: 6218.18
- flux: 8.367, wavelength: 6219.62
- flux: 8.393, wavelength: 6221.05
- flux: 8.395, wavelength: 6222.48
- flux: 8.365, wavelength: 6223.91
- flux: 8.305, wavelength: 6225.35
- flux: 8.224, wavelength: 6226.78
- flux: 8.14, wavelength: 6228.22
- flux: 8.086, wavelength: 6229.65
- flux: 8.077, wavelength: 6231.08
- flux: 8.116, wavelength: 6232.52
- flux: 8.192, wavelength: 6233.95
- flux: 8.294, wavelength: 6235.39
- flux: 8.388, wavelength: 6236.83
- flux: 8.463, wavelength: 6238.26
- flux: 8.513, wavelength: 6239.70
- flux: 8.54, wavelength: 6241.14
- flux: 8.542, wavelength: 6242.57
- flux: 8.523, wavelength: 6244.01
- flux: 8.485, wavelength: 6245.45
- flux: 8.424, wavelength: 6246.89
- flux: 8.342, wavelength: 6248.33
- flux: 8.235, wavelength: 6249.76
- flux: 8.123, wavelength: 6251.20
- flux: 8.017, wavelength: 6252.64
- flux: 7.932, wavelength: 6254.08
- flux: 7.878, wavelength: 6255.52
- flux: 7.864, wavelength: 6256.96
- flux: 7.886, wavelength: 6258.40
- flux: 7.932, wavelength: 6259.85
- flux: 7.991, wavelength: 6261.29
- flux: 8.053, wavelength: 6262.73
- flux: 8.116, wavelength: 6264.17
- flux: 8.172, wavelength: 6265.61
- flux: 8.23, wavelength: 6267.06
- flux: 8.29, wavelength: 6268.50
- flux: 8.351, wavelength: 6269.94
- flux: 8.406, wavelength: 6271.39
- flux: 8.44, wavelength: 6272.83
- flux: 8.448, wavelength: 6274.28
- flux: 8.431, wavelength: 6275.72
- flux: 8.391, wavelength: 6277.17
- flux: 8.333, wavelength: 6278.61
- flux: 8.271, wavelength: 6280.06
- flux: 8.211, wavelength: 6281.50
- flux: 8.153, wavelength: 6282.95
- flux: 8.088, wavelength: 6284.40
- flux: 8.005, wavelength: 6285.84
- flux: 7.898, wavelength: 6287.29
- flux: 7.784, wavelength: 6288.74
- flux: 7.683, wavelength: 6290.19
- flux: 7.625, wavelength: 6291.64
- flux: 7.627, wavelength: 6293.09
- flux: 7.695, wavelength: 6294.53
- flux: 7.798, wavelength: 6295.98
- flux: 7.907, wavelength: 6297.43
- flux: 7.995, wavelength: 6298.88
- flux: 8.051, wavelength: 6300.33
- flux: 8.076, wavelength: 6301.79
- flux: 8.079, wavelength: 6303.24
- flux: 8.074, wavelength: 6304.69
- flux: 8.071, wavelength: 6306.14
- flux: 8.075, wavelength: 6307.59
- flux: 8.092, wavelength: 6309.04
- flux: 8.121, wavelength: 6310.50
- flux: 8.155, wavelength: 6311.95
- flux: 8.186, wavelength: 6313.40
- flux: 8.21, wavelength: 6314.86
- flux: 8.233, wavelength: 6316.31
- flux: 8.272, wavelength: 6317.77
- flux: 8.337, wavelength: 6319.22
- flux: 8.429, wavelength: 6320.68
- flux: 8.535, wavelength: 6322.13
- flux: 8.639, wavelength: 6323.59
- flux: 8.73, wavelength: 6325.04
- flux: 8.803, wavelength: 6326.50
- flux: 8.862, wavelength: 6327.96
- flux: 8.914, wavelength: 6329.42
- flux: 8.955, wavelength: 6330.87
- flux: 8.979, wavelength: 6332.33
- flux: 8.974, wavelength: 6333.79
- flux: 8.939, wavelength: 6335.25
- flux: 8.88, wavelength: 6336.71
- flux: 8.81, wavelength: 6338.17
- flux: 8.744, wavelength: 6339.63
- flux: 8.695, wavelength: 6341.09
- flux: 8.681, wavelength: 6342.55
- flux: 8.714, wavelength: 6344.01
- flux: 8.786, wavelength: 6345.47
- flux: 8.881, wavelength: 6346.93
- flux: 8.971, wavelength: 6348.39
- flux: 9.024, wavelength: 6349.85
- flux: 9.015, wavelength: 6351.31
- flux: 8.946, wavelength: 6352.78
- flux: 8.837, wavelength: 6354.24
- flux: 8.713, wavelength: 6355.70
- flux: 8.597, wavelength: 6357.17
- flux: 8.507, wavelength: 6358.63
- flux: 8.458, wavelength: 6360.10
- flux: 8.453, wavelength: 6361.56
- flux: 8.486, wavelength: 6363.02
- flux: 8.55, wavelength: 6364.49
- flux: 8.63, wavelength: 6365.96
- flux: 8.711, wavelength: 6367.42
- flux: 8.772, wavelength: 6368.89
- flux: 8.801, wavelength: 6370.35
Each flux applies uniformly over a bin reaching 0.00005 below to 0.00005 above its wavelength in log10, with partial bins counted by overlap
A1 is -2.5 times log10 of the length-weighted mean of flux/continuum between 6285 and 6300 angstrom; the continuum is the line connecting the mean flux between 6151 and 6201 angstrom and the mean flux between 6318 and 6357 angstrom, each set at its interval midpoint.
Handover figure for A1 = 0.11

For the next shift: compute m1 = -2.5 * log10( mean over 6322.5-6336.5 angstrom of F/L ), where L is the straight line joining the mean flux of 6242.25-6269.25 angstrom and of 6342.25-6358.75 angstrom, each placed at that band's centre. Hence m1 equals -0.02 mag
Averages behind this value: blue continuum 8.15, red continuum 8.82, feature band 8.85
